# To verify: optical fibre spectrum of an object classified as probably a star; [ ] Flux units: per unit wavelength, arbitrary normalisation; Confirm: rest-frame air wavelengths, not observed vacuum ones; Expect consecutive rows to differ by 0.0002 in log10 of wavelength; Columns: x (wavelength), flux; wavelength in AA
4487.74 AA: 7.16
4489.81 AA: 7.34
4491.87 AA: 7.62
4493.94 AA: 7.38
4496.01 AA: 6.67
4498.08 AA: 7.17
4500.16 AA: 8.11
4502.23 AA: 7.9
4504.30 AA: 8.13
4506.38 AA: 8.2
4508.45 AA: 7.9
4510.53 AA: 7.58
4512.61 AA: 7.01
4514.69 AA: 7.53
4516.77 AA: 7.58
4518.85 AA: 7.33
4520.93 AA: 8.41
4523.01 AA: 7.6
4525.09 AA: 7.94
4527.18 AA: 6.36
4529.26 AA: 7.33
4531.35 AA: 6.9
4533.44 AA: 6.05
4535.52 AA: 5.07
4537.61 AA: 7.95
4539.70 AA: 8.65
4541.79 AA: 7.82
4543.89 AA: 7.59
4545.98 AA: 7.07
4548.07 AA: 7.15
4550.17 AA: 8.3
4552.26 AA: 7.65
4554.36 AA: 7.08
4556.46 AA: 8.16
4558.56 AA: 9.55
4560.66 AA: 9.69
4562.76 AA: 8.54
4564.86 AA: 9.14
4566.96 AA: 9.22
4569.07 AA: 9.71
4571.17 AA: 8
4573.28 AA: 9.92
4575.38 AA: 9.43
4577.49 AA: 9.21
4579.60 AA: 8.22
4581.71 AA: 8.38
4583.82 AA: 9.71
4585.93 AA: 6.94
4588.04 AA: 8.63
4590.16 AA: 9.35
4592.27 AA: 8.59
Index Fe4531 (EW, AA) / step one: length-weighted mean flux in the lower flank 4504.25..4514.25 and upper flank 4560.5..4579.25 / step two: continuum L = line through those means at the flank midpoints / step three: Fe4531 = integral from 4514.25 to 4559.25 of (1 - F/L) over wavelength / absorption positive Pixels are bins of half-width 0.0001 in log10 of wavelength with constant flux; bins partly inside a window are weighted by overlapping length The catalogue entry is 4.7 AA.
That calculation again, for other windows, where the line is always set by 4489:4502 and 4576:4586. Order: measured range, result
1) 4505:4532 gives 0.8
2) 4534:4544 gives 0.9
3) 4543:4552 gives 0.7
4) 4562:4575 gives -0.9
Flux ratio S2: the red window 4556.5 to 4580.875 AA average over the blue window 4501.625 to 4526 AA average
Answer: 1.2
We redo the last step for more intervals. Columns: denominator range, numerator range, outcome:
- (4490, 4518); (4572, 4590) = 1.16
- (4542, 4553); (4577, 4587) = 1.12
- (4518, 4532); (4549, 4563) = 1.13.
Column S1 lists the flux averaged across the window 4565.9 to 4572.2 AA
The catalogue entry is 8.98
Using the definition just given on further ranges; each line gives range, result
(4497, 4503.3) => 7.72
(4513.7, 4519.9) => 7.48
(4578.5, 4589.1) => 8.38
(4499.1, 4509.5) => 8.04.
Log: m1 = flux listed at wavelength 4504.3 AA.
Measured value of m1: 8.13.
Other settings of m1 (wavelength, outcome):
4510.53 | 7.58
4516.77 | 7.58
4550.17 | 8.3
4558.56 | 9.55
